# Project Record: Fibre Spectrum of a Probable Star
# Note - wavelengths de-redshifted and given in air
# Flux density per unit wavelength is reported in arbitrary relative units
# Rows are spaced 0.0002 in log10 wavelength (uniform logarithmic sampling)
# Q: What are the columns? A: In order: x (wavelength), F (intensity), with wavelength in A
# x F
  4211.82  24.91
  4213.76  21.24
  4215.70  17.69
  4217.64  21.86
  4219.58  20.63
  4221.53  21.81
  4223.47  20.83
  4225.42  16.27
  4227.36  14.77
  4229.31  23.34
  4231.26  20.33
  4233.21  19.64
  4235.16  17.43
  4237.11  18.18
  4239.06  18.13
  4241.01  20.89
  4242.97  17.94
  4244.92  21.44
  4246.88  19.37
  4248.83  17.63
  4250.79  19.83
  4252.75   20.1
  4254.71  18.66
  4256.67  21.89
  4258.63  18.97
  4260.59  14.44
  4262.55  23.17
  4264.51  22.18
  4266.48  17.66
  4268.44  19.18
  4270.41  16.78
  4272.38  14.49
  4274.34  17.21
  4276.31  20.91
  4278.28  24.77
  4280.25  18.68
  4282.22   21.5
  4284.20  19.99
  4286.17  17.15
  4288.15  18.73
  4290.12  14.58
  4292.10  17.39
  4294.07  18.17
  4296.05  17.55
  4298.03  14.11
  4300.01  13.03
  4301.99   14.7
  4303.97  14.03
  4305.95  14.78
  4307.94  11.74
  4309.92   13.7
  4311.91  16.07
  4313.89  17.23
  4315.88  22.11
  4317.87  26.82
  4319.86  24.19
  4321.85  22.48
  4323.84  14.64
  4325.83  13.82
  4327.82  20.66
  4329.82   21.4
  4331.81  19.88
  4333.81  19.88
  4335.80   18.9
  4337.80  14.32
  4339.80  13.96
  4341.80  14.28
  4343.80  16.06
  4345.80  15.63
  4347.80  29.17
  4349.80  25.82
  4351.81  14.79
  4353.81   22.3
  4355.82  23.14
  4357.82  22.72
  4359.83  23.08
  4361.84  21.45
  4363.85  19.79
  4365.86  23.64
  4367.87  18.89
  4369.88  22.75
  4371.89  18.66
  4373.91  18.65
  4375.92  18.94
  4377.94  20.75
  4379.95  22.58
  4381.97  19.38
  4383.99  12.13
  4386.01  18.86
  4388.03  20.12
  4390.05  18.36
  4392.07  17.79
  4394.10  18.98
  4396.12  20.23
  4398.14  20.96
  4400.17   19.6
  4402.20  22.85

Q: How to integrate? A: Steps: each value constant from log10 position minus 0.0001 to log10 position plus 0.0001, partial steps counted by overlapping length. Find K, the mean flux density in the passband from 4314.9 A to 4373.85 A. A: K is 20.2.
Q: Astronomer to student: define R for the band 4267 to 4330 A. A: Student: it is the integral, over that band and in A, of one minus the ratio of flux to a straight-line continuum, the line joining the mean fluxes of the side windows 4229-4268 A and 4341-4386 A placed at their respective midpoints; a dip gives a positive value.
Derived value 6.2 A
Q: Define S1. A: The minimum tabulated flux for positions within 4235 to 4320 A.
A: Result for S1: 11.74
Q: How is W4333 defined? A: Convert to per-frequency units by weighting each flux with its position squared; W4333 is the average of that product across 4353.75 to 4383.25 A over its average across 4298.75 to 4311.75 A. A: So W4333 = 1.56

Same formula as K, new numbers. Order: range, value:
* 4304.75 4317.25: 16.2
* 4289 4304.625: 15.5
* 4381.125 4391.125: 17.7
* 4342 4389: 20.3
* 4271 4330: 17.8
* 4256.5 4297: 18.8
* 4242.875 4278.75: 19.3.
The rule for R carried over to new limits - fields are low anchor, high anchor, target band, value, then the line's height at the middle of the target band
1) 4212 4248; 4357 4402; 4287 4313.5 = 5.98 A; 19.8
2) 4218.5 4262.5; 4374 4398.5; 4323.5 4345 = 2.24 A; 19.1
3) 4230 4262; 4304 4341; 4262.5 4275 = 0.30 A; 18.8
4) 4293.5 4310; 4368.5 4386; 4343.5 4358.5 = -3.24 A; 17.6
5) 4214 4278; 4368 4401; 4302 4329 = 2.09 A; 19.3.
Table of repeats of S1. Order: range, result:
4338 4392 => 12.13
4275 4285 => 18.68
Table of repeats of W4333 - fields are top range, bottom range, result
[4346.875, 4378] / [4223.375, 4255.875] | 1.20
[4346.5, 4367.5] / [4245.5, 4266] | 1.20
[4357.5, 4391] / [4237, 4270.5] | 1.09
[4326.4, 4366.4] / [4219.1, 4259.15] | 1.08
